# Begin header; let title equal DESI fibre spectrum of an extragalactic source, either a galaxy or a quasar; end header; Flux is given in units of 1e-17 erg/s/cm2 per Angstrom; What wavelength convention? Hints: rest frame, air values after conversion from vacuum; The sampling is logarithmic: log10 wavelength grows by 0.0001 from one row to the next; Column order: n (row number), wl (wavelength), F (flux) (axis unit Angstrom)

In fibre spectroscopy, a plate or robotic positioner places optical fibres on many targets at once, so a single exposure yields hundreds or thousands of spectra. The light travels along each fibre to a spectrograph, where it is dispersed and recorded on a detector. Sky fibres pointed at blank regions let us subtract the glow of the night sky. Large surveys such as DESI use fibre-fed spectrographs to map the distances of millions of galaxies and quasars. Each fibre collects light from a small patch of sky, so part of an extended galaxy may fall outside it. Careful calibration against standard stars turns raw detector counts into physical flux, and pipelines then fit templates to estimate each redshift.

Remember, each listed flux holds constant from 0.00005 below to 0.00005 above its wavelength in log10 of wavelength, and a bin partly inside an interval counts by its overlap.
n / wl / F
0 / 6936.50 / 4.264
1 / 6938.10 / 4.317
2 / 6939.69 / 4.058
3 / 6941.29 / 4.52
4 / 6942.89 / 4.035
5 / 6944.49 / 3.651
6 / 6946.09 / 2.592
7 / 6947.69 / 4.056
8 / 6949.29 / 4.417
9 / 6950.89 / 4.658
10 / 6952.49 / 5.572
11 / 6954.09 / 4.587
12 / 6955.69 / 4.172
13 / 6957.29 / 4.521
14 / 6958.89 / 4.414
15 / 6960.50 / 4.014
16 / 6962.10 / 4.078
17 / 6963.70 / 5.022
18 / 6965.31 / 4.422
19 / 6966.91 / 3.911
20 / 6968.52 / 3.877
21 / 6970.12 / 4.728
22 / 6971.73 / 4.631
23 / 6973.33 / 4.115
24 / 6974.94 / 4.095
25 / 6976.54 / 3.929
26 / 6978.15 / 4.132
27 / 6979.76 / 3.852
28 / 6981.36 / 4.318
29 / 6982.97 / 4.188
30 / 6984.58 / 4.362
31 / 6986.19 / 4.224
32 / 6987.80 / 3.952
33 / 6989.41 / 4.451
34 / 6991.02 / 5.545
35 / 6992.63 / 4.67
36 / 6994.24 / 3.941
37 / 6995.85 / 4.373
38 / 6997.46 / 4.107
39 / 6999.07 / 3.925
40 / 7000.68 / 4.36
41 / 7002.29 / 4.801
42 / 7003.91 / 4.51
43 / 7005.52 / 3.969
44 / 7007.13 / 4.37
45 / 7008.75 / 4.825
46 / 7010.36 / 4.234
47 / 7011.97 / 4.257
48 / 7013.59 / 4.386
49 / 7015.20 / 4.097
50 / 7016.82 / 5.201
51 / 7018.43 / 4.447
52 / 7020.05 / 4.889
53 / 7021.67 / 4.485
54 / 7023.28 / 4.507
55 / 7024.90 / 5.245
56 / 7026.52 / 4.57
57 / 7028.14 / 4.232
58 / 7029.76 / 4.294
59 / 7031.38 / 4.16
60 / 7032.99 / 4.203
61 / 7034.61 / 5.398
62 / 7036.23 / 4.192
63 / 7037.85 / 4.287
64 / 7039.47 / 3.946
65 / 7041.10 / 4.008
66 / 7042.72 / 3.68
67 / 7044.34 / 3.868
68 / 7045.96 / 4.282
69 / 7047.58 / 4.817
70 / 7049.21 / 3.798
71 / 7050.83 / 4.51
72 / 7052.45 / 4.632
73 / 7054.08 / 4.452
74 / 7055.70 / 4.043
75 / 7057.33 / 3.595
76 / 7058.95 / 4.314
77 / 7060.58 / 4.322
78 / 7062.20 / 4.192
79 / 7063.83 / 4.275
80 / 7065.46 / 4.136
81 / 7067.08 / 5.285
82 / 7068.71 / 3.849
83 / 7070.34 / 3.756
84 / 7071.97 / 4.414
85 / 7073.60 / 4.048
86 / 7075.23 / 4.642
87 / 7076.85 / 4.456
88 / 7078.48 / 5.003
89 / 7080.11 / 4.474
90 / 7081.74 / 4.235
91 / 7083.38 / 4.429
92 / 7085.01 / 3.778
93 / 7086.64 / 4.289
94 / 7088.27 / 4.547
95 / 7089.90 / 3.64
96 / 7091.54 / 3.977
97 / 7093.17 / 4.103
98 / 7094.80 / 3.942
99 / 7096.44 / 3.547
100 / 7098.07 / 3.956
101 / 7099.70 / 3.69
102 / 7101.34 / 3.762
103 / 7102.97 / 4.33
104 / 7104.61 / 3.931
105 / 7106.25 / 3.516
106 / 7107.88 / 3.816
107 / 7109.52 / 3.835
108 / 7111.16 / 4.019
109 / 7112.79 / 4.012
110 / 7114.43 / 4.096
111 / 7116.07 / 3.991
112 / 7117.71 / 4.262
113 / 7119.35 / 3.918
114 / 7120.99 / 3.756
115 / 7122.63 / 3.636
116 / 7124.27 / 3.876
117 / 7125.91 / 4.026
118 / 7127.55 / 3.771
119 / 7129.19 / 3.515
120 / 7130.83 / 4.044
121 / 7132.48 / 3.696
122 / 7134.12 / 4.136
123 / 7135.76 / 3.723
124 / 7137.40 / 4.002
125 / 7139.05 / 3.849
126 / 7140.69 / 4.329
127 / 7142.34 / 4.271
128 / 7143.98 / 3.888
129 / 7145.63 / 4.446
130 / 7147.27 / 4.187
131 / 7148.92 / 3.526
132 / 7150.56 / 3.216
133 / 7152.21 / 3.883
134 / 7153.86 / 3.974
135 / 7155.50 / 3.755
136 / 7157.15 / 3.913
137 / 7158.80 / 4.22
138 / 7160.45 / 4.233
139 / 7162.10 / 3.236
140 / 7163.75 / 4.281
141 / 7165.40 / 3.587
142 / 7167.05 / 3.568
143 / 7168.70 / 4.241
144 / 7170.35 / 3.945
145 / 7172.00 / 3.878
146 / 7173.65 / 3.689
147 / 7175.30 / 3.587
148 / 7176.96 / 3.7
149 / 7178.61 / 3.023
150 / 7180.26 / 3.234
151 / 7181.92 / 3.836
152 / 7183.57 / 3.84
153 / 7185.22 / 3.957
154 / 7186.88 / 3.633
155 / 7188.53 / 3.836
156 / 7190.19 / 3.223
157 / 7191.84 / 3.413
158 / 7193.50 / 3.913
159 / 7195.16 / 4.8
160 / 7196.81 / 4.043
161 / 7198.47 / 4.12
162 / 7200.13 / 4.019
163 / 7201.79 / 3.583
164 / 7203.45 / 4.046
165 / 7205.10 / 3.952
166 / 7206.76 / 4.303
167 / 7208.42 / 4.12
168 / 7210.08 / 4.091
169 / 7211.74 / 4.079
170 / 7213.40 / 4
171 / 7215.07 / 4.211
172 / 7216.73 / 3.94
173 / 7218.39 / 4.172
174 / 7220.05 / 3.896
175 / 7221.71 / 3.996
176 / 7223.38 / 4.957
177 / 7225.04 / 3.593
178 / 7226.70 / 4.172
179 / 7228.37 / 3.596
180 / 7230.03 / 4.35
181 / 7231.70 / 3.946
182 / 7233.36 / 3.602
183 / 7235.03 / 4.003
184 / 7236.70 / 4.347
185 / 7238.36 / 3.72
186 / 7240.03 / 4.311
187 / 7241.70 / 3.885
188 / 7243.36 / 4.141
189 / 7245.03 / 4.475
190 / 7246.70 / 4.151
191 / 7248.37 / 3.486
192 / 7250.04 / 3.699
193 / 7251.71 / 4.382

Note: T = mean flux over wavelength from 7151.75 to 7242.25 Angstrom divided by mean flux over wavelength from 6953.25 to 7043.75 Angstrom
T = 0.90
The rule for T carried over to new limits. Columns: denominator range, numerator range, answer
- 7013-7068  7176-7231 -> 0.90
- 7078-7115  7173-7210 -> 0.95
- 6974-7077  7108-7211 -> 0.90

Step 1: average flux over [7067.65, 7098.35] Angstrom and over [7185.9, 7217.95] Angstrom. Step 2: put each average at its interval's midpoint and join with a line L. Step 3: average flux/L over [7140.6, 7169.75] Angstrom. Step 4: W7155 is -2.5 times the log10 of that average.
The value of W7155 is 0.03 mag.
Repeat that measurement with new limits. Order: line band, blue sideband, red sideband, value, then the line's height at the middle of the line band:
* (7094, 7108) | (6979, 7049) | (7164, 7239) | 0.089 mag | 4.16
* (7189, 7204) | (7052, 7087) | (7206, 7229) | 0.058 mag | 4.11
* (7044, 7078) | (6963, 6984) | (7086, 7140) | -0.064 mag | 4.04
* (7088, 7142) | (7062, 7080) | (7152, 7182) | 0.050 mag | 4.1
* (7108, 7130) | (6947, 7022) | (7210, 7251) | 0.079 mag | 4.19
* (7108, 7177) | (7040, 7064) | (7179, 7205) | 0.014 mag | 3.95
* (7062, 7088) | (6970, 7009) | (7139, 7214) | -0.056 mag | 4.12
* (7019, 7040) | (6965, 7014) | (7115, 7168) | -0.075 mag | 4.2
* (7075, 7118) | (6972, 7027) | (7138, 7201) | 0.003 mag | 4.08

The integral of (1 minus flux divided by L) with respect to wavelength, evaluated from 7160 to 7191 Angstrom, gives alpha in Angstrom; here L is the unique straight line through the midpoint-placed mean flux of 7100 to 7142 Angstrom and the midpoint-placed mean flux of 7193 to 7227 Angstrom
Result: 2.5 Angstrom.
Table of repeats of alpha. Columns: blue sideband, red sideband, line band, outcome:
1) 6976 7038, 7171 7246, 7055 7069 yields 0.1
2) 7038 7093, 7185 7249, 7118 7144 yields 1.4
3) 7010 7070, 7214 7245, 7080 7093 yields 0.4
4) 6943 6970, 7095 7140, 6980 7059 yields -4.9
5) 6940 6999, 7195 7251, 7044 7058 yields -0.1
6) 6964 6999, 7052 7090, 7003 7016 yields -0.2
